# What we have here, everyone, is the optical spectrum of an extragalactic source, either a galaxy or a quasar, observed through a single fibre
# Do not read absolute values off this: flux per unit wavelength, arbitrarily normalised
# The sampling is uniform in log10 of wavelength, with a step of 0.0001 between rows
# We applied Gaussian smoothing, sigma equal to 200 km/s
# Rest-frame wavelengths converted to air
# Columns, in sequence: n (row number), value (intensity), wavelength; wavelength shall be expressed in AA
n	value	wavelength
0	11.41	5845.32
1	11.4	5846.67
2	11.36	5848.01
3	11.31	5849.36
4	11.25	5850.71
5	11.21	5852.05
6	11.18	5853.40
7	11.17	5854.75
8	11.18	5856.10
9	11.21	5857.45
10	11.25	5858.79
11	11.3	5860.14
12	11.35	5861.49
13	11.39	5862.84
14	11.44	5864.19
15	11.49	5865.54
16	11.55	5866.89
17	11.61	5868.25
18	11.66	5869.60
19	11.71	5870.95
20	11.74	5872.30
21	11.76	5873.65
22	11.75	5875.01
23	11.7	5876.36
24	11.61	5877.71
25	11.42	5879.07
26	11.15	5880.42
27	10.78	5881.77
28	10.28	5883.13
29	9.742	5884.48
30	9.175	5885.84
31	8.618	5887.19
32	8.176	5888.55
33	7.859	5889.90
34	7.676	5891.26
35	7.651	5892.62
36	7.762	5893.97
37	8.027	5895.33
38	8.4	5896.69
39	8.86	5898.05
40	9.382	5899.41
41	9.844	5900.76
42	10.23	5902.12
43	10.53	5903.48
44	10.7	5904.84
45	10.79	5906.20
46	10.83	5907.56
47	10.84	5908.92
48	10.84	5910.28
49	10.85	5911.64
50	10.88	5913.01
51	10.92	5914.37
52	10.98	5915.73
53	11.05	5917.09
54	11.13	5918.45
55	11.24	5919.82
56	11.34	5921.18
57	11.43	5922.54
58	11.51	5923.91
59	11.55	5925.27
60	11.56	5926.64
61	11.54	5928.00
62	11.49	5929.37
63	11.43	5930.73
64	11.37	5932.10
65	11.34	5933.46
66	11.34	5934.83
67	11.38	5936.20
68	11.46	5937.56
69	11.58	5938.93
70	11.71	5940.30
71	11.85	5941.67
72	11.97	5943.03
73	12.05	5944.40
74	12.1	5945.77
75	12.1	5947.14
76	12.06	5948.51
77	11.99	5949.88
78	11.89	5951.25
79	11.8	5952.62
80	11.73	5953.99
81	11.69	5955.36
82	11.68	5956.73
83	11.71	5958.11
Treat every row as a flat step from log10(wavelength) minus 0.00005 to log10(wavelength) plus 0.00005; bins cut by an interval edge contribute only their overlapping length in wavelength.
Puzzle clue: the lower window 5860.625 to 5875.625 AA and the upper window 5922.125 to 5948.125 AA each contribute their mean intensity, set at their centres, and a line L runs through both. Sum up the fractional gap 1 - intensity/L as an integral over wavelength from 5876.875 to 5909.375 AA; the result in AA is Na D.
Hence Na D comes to 5.59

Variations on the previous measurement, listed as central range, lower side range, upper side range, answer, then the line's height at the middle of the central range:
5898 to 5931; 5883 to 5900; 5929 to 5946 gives -2.8 AA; 10.1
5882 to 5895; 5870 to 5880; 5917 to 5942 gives 3.4 AA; 11.6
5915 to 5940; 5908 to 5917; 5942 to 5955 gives -0.1 AA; 11.3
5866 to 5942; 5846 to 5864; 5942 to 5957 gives 6.4 AA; 11.6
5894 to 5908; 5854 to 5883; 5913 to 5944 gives 2.2 AA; 11.4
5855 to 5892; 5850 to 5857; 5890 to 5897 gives -4.8 AA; 9.53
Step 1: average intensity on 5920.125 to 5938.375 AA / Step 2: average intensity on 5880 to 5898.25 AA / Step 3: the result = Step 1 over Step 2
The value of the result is 1.3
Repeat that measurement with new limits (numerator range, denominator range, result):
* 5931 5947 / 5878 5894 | 1.25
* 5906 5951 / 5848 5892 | 1.05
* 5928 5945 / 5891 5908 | 1.24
